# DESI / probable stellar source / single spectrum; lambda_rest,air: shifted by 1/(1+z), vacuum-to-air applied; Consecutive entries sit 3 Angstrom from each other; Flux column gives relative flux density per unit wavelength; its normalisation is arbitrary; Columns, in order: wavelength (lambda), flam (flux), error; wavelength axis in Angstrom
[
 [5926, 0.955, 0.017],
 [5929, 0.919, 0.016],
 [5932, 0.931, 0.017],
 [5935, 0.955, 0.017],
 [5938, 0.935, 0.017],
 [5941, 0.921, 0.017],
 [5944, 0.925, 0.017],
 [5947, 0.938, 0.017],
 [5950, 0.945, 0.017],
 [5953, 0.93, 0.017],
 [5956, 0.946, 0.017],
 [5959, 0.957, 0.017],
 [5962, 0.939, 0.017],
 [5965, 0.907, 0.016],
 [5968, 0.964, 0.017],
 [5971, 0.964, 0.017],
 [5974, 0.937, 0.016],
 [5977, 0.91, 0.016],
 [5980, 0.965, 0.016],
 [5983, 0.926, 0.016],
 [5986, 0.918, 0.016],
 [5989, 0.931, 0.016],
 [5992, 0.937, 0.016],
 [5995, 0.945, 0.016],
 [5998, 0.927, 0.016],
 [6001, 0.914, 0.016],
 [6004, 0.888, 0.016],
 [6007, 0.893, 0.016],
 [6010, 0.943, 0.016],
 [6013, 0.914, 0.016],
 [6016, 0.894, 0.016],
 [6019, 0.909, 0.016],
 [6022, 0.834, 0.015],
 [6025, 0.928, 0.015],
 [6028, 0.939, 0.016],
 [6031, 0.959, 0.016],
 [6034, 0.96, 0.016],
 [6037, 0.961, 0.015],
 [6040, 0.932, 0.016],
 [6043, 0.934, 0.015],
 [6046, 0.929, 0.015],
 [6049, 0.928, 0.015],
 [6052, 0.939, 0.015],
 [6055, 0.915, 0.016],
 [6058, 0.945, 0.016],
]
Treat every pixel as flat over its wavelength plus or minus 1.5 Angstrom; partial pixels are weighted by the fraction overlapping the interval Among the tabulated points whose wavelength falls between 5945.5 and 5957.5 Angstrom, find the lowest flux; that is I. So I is 0.93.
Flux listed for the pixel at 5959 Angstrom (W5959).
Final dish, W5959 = 0.957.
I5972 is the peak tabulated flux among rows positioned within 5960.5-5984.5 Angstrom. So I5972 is 0.965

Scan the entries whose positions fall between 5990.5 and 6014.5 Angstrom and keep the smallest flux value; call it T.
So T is 0.888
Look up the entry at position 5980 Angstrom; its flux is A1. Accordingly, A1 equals 0.965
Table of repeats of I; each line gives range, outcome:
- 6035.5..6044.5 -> 0.932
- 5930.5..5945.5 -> 0.921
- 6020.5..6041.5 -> 0.834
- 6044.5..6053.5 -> 0.928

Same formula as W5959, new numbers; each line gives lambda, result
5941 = 0.921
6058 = 0.945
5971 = 0.964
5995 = 0.945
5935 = 0.955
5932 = 0.931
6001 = 0.914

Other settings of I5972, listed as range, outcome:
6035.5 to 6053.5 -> 0.961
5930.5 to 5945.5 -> 0.955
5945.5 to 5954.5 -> 0.945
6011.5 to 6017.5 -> 0.914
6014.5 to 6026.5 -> 0.928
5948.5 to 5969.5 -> 0.964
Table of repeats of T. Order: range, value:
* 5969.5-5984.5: 0.91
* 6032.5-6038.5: 0.96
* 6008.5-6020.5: 0.894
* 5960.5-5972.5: 0.907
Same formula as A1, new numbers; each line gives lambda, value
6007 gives 0.893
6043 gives 0.934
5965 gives 0.907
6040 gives 0.932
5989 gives 0.931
